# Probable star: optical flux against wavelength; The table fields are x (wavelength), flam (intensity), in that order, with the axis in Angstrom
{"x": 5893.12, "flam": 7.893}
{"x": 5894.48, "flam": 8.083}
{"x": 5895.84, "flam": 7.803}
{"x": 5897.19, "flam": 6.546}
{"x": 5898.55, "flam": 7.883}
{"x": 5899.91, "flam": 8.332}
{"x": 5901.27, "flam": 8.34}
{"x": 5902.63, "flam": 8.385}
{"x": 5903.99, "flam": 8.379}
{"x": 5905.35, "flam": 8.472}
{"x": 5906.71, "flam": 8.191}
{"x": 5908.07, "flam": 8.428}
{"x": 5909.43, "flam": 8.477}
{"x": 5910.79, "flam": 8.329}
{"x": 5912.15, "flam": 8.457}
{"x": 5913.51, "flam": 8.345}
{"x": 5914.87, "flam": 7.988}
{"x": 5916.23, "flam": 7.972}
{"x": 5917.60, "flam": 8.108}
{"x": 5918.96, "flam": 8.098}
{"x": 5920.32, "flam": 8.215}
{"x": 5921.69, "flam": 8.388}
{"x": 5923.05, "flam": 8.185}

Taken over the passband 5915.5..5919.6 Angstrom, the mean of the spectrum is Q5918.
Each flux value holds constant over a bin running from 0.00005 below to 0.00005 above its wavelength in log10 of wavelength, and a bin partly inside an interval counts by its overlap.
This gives 8.05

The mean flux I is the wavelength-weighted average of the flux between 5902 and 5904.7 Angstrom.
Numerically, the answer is 8.38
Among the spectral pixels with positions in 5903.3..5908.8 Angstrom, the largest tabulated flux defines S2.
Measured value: 8.472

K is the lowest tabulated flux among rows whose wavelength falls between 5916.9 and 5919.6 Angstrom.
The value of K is 8.098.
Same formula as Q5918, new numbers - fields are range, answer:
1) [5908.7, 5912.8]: 8.43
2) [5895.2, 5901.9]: 7.78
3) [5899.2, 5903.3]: 8.34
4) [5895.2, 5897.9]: 7.19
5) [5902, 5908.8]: 8.37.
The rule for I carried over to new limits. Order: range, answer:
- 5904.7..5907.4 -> 8.33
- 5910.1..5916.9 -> 8.23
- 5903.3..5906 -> 8.42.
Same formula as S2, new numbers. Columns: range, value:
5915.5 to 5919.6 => 8.108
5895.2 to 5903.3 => 8.385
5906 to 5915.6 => 8.477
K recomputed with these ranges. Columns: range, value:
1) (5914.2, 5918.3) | 7.972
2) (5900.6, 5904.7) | 8.34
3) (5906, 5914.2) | 8.191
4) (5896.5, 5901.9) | 6.546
